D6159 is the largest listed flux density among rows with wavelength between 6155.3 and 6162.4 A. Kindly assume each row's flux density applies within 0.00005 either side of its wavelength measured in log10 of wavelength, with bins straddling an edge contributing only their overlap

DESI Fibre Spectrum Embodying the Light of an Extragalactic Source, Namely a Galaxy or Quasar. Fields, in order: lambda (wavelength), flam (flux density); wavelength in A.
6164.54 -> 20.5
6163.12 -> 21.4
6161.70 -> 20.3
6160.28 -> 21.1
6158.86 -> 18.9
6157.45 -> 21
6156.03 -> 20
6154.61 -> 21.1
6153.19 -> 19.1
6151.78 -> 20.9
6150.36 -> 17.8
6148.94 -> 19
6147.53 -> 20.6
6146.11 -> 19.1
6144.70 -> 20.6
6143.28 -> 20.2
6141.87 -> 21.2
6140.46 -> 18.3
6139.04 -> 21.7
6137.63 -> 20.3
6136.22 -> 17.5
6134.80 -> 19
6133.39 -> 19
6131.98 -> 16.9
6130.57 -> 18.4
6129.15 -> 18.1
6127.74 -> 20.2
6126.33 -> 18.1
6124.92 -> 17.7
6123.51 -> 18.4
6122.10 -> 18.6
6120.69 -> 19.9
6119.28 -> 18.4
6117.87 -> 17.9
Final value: 21.1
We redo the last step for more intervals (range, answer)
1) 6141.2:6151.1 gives 21.2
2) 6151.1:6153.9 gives 20.9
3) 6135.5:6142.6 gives 21.7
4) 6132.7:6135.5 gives 19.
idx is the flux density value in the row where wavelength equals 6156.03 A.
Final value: 20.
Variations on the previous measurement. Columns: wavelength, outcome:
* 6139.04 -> 21.7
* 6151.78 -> 20.9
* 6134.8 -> 19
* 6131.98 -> 16.9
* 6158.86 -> 18.9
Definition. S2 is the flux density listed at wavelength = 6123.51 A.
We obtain 18.4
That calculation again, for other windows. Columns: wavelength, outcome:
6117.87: 17.9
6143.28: 20.2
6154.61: 21.1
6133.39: 19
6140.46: 18.3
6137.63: 20.3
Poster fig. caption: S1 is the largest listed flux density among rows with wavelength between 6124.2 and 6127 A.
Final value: 18.1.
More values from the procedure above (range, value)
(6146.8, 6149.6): 20.6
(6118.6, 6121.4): 19.9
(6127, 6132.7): 20.2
